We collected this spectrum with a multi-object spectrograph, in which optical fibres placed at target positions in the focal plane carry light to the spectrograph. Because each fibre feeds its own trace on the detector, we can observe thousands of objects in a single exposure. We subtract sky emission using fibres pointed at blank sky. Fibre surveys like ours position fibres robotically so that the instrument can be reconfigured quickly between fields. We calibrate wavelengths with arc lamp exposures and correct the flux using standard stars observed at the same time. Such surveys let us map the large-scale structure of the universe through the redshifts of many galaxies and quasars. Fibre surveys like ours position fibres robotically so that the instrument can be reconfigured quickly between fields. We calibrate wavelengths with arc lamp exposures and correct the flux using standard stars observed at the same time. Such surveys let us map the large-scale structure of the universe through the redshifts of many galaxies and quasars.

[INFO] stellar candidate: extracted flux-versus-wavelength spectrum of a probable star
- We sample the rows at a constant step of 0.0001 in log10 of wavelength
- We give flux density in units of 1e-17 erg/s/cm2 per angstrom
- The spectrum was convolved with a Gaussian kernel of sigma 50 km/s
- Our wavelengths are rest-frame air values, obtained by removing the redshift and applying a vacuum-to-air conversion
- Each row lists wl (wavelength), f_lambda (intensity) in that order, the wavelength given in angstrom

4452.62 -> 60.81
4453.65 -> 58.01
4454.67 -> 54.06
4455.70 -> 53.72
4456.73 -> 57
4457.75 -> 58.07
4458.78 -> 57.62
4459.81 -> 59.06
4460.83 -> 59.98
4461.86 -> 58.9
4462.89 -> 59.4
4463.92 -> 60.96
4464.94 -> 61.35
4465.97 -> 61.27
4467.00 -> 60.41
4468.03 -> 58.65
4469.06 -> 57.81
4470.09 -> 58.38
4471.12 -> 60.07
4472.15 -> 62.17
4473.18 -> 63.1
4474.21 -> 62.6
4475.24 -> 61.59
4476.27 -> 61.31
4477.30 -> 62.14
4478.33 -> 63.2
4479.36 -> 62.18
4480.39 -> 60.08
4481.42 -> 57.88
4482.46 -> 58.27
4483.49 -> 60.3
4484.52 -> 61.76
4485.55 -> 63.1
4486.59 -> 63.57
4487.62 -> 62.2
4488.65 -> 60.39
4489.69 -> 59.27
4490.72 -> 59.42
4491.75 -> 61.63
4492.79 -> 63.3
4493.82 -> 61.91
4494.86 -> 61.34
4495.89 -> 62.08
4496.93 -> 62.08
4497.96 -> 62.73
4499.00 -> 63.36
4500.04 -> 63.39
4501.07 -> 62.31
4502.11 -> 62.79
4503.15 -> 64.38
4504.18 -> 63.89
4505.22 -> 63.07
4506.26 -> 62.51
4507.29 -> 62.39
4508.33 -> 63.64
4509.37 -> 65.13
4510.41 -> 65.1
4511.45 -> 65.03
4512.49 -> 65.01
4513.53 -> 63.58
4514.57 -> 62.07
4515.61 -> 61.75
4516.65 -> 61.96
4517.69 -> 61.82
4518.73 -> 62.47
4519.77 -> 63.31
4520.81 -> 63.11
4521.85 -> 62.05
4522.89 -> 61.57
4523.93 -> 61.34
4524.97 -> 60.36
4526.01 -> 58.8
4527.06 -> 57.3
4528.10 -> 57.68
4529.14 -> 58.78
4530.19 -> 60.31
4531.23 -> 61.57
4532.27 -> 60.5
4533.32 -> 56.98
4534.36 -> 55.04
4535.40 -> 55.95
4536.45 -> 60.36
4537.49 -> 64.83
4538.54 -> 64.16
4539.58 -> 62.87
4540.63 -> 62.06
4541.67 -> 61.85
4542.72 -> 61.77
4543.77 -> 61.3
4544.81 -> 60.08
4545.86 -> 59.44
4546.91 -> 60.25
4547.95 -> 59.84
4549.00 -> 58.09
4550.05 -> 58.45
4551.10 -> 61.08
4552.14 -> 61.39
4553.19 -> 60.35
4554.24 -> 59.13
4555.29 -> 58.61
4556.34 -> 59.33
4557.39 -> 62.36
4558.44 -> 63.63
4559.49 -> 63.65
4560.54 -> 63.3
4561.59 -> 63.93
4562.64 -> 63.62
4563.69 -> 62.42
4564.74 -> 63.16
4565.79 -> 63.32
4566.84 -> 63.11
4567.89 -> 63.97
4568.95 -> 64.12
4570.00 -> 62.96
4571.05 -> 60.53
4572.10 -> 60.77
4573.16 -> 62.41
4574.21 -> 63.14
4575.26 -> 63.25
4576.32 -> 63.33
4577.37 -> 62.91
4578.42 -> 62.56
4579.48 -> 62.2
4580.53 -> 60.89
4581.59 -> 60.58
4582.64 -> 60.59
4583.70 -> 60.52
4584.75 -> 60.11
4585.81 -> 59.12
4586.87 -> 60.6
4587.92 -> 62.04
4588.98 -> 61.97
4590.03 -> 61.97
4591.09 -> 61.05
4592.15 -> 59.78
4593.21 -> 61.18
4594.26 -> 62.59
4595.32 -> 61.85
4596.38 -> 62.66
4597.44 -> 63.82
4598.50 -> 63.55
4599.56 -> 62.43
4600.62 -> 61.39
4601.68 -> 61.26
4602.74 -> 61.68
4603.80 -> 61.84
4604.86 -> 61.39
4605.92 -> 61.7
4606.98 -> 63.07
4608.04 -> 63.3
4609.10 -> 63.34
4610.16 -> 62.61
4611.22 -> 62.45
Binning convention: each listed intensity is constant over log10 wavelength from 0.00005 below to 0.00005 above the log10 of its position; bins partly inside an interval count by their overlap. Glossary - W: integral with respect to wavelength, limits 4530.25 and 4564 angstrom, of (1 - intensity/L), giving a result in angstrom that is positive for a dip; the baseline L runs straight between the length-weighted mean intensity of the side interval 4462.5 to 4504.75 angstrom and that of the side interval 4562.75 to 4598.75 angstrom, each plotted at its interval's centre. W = 0.5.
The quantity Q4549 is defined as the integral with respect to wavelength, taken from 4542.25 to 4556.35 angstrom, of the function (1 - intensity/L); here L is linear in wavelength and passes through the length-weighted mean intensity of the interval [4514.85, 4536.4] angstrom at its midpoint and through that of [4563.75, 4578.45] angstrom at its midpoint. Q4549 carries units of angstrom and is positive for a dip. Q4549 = 0.4 angstrom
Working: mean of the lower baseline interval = 60.2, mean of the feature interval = 59.9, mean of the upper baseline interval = 62.8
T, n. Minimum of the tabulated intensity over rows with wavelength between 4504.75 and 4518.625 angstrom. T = 61.75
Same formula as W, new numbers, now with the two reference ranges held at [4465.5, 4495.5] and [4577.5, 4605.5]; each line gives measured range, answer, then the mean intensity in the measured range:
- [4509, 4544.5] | -0.08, 61.4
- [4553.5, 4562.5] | -0.06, 61.8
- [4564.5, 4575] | -0.22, 62.8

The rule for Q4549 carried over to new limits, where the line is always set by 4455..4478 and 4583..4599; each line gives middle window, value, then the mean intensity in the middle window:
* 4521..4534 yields 0.2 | 59.8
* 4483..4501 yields -0.5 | 61.9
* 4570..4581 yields -0.2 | 62.3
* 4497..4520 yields -1.1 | 63.2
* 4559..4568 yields -0.3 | 63.4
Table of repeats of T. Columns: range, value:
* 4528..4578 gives 55.04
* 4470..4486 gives 57.88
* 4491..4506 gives 61.34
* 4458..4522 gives 57.62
